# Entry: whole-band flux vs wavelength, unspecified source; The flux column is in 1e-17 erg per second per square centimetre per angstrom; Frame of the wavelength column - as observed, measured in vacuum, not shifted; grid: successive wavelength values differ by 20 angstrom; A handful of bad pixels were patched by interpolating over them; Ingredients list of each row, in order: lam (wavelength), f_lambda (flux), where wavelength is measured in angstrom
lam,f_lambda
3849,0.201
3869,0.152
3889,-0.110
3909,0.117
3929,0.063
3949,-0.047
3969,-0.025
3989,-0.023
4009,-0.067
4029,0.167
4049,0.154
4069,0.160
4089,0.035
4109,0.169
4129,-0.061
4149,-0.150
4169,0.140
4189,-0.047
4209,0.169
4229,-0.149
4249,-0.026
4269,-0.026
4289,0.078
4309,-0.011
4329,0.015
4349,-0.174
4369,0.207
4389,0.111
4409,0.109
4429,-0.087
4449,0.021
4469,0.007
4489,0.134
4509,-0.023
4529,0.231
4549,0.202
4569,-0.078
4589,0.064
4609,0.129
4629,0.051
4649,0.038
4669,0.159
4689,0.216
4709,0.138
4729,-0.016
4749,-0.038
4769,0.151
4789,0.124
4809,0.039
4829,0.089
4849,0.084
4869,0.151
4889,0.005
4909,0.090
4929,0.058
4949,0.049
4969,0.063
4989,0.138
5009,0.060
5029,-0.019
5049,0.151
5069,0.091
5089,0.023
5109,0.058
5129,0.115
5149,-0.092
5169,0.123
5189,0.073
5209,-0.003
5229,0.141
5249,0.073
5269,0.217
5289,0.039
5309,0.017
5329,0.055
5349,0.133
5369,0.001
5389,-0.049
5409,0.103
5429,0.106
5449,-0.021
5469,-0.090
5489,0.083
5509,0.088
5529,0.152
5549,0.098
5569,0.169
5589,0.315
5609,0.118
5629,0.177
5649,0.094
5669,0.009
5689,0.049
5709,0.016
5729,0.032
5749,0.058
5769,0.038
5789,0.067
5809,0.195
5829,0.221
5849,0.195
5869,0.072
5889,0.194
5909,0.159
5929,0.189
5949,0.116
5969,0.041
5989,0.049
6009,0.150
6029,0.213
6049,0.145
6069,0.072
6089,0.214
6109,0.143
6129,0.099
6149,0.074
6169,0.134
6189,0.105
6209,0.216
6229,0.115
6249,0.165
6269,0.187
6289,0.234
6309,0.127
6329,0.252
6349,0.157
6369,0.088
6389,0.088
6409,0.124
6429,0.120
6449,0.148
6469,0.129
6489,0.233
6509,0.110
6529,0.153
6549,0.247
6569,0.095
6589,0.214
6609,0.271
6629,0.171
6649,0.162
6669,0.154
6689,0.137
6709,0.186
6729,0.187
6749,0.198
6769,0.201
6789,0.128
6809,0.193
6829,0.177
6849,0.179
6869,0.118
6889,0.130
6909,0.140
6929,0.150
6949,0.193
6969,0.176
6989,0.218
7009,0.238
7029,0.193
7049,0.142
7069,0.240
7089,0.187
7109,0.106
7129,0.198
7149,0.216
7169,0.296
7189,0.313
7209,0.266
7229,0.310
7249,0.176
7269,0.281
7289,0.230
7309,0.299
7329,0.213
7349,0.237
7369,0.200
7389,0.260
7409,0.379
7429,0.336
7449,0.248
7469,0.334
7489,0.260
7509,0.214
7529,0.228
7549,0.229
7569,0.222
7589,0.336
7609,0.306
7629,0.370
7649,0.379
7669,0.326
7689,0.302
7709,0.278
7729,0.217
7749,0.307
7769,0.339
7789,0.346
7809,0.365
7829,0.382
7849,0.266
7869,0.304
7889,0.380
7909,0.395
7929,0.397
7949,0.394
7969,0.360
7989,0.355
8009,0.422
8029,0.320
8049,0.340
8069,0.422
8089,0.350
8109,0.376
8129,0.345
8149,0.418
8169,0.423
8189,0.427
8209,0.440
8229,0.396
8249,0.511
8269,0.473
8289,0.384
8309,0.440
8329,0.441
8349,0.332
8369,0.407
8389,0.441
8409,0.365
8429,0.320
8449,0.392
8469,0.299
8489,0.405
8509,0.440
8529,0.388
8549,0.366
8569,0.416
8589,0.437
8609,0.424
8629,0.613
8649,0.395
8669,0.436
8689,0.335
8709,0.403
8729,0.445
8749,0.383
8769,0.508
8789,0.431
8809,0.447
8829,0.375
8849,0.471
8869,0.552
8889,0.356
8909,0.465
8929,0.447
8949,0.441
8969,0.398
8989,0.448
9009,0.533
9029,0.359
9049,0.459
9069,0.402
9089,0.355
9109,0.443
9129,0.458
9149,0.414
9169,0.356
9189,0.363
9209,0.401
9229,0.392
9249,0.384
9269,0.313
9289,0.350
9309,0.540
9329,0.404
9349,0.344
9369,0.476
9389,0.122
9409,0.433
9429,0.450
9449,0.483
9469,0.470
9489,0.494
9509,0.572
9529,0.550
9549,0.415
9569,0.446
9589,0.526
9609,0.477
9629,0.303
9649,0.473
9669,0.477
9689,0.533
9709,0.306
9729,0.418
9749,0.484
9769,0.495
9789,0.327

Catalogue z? 0.790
